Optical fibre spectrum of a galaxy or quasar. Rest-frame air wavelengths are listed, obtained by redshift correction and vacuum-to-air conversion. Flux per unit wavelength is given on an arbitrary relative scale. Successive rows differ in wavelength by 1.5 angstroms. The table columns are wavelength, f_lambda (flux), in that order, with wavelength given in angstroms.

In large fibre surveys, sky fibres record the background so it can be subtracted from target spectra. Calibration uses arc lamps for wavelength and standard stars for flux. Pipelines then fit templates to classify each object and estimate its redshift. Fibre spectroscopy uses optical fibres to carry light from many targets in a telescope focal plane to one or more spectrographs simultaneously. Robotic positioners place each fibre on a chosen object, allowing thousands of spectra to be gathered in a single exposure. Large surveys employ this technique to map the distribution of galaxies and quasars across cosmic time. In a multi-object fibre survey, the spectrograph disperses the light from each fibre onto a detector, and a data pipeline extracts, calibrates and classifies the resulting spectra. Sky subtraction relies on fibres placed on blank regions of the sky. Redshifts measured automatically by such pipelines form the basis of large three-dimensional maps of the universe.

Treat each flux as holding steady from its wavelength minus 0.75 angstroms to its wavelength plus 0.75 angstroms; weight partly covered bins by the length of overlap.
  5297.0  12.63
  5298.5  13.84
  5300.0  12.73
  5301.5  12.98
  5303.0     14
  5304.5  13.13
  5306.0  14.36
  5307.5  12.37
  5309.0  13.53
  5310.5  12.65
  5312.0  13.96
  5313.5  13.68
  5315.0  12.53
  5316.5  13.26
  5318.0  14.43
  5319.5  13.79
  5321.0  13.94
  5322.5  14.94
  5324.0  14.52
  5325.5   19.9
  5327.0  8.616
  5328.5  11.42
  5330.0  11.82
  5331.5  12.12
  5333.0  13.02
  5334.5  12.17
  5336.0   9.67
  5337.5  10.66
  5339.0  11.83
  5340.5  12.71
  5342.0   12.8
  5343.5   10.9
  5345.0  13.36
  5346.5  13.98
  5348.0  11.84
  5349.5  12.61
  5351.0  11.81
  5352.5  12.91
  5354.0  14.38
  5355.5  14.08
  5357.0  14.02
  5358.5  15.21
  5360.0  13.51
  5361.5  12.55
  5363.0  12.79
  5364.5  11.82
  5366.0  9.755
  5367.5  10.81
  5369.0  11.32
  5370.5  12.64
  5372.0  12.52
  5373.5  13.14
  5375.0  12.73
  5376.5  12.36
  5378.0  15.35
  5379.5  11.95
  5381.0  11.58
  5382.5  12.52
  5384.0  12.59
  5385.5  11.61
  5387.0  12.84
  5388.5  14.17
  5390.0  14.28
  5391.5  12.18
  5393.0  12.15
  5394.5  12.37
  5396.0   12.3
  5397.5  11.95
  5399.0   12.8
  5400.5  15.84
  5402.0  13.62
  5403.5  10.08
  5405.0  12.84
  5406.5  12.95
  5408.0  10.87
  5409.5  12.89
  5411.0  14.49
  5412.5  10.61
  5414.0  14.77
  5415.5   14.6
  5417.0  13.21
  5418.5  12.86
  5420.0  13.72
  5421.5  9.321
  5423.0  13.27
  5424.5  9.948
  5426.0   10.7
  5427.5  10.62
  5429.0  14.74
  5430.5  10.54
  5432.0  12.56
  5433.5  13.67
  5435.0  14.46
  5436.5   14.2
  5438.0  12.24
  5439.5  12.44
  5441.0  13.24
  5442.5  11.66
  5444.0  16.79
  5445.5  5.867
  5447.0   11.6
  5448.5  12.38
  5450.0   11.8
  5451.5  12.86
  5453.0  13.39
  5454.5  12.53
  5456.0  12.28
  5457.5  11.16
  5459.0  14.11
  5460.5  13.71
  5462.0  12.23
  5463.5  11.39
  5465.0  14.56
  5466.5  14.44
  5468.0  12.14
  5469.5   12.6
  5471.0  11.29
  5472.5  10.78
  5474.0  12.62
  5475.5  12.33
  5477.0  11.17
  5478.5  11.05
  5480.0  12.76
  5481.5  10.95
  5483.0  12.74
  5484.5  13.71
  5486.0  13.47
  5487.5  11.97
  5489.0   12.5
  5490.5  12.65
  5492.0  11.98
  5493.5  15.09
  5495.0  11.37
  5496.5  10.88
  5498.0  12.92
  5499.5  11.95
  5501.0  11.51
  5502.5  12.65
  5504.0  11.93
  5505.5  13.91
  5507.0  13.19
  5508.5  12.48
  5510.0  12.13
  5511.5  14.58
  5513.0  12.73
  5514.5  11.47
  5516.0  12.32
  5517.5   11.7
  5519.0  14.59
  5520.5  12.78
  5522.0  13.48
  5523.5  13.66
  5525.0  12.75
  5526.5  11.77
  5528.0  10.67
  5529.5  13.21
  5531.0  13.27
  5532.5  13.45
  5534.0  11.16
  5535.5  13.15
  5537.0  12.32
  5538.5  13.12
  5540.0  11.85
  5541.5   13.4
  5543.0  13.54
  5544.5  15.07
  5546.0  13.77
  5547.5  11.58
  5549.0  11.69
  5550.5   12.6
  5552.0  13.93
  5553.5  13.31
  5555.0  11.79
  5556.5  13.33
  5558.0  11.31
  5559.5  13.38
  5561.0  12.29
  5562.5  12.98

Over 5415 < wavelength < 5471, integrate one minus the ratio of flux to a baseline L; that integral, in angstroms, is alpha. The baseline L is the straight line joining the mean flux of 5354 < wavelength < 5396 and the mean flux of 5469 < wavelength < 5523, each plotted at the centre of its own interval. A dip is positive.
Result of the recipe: 0.3 angstroms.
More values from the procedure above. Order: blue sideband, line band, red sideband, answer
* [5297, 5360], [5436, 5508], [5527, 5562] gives 2.4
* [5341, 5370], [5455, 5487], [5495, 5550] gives 0.5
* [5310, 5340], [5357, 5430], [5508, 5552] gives 1.7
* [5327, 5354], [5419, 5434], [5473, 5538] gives 0.5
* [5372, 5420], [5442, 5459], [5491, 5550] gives 0.9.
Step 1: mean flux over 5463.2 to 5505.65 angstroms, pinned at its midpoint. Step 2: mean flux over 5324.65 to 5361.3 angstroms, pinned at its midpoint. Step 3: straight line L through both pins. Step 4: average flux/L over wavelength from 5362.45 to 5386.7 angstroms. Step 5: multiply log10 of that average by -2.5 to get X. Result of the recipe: 0.04 mag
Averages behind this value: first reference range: 12.7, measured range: 12.2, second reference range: 12.4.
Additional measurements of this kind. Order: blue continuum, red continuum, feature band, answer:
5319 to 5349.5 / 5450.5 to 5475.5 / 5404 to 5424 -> -0.01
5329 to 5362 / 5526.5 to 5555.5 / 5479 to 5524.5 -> 0.01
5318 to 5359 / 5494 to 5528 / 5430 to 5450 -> 0.02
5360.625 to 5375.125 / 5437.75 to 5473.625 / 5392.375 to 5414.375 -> -0.05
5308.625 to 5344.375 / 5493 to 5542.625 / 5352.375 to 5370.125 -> 0.01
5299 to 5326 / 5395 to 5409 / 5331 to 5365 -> 0.06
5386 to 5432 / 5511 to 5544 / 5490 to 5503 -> 0.03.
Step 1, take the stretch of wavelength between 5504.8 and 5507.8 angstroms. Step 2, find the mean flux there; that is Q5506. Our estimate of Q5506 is 13.5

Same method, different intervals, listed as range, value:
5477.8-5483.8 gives 11.9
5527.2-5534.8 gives 12.4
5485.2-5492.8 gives 12.5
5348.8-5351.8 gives 12.2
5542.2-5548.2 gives 13.5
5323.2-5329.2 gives 13.6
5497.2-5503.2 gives 12.2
